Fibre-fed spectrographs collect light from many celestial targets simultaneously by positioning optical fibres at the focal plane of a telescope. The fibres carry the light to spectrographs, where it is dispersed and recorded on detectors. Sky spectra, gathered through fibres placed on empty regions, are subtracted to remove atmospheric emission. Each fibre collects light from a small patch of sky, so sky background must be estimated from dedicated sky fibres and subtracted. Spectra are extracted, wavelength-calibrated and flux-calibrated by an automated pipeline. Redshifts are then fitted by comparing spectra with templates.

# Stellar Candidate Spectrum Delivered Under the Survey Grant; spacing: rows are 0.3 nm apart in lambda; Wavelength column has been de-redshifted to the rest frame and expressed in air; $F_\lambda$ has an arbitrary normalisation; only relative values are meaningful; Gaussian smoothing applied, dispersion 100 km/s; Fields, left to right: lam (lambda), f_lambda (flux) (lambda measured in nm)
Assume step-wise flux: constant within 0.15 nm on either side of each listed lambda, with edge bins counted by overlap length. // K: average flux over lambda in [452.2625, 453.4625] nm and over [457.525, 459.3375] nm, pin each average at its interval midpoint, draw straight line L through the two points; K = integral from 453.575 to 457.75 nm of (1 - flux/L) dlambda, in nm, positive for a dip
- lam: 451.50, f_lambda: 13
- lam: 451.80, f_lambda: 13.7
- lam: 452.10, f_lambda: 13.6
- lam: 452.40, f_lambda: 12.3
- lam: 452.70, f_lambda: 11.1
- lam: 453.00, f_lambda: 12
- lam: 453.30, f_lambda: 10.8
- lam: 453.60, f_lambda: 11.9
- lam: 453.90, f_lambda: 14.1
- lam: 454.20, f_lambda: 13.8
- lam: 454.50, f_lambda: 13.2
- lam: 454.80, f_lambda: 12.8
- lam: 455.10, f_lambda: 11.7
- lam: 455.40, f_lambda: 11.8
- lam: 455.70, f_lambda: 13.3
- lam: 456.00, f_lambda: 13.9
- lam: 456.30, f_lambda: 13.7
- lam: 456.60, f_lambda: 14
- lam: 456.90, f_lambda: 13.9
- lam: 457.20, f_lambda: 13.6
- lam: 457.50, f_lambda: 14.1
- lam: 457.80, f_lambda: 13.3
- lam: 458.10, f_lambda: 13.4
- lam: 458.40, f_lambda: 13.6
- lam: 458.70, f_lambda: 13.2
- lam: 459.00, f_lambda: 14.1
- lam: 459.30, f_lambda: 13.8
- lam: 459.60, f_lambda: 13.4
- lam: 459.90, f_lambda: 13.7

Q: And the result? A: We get -0.25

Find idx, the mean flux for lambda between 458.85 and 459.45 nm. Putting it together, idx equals 14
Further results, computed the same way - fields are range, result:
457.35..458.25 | 13.6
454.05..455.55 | 12.7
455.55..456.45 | 13.6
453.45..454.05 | 13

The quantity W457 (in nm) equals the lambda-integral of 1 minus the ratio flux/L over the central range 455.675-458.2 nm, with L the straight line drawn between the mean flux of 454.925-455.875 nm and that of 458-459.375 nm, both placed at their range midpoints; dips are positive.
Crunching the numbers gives -0.16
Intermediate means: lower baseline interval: 12.3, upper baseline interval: 13.6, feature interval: 13.7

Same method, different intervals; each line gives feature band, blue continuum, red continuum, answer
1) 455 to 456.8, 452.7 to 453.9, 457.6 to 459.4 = -0.06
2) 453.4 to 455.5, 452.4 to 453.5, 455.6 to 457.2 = -0.05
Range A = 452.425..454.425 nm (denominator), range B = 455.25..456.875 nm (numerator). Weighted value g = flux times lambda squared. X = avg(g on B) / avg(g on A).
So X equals 1.1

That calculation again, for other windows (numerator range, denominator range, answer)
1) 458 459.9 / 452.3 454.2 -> 1.15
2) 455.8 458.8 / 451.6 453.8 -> 1.14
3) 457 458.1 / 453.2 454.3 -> 1.09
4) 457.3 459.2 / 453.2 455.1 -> 1.09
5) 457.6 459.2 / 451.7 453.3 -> 1.13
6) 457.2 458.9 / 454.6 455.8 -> 1.11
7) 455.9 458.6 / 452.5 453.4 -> 1.23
